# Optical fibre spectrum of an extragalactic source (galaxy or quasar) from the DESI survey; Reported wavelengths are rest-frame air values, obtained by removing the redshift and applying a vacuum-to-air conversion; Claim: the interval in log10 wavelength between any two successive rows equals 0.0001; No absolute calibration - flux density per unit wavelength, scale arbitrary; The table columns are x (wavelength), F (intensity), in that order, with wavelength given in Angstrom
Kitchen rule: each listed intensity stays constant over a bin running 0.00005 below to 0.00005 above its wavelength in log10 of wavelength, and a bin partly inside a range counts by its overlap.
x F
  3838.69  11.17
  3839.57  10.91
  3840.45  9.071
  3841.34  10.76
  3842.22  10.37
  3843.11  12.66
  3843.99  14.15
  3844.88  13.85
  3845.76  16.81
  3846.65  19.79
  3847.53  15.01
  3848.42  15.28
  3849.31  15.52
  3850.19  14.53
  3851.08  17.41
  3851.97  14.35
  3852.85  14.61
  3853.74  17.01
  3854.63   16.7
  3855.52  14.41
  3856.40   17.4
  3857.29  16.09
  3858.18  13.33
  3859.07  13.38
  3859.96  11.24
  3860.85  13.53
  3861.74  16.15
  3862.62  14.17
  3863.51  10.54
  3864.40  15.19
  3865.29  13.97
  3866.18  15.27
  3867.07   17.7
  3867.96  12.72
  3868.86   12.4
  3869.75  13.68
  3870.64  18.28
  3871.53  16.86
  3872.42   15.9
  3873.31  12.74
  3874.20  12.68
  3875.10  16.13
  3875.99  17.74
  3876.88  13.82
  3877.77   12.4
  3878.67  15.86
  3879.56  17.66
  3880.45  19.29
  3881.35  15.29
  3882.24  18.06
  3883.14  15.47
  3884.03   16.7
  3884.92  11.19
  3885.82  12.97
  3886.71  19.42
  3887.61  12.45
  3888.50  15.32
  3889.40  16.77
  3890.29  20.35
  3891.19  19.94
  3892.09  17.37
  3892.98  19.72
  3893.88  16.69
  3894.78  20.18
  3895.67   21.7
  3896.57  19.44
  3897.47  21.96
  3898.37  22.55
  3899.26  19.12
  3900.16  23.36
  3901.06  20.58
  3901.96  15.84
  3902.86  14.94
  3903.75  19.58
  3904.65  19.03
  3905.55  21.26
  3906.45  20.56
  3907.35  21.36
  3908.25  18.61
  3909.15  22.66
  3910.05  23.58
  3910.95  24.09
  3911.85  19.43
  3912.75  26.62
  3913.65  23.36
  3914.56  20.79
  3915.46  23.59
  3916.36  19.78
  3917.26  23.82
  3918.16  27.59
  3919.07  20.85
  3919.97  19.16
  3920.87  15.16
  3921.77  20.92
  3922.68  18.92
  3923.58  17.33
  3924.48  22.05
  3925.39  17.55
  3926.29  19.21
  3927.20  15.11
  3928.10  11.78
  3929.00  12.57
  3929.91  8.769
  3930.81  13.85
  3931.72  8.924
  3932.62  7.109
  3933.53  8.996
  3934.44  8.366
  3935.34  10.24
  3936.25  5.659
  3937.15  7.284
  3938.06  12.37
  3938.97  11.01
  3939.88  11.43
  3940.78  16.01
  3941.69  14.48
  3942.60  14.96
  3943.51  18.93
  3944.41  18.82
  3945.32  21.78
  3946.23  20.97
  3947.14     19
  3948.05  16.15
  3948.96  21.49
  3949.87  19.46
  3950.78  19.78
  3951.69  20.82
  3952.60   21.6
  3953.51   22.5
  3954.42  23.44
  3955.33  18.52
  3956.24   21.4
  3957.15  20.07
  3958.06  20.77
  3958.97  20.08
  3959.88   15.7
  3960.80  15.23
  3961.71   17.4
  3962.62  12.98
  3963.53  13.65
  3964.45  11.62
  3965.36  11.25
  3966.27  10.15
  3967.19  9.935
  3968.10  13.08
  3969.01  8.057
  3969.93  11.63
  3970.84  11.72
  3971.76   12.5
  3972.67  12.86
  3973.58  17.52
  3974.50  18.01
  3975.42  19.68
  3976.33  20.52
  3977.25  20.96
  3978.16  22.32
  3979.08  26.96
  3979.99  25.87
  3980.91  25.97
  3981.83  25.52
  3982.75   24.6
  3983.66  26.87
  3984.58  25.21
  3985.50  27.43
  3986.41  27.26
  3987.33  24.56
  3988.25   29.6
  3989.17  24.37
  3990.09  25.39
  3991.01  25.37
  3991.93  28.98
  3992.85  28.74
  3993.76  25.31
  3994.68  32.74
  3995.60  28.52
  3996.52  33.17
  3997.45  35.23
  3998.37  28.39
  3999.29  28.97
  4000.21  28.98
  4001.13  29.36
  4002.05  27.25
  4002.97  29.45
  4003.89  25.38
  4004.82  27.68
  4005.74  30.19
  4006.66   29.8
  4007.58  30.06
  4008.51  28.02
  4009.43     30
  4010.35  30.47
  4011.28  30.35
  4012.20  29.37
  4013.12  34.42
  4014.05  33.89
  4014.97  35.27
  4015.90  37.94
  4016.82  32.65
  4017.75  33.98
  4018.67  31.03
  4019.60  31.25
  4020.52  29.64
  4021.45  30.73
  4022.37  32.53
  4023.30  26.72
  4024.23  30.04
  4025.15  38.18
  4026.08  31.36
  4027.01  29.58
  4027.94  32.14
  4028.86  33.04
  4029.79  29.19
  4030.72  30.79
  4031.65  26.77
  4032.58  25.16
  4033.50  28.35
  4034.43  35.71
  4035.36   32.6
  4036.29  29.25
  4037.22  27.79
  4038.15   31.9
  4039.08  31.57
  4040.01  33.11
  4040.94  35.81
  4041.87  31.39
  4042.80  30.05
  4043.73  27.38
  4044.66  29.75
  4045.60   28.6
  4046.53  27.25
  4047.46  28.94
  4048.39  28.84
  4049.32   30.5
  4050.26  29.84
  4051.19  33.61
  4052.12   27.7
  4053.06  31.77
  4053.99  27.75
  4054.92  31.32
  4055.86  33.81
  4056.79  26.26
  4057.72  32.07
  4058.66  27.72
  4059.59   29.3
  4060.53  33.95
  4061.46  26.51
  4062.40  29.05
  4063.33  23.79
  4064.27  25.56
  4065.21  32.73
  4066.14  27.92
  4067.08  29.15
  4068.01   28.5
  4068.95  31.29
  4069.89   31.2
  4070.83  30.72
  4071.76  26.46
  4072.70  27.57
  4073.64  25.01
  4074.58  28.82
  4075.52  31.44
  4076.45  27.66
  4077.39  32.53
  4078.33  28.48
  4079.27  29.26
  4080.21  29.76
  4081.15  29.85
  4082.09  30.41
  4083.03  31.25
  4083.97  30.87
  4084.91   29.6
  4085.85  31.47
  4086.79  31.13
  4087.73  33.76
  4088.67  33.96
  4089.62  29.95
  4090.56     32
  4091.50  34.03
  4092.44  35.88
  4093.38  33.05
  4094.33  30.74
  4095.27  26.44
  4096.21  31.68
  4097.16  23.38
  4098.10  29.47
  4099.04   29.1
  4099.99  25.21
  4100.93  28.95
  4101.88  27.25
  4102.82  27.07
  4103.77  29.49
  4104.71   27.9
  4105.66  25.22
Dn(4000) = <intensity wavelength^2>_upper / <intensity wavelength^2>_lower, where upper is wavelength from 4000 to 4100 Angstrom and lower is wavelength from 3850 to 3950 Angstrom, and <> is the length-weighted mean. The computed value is 1.9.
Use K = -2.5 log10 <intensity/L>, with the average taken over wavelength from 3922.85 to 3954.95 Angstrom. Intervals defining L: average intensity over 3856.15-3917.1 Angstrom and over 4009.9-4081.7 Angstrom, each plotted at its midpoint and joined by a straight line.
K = 0.373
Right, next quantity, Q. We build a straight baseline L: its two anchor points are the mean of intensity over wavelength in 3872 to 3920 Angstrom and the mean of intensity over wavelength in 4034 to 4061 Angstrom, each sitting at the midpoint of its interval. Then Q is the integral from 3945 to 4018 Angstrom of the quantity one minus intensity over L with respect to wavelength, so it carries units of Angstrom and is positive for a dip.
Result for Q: 6.1 Angstrom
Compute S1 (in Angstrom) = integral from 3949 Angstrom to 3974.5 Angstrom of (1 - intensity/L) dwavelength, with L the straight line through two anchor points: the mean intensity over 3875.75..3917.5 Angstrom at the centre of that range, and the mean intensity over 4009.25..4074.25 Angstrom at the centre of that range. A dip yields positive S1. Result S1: 8.27 Angstrom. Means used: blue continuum 19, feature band 16.2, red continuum 30.4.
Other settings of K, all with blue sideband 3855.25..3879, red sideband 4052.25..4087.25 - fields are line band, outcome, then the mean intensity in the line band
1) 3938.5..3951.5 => 0.16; 17.5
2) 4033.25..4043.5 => -0.16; 31.6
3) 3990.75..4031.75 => -0.21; 30.6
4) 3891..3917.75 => -0.19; 20.7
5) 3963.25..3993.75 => 0.13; 20.4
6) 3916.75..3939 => 0.27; 14.7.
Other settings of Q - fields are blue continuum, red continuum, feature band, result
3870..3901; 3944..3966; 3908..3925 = -3.6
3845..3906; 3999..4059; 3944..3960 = 2.2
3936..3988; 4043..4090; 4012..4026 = -4.7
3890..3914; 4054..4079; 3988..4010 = -2.7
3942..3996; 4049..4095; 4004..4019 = -4.4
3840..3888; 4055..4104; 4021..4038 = -2.8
